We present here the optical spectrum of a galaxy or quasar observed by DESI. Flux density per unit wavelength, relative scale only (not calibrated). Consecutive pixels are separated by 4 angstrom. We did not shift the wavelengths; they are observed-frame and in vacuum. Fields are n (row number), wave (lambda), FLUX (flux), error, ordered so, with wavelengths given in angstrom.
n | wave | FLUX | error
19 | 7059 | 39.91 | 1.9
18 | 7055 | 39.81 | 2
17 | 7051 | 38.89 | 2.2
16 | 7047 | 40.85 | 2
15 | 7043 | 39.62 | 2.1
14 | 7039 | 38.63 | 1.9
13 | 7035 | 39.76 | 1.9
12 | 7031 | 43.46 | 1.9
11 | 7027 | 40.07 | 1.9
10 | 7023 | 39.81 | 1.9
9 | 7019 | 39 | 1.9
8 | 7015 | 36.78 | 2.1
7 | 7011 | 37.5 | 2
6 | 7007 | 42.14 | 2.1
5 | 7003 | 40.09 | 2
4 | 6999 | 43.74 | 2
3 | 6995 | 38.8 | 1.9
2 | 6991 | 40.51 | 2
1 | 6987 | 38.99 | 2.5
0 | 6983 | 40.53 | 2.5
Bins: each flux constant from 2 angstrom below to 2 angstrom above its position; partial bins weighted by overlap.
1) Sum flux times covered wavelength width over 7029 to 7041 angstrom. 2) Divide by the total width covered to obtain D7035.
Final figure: 40.6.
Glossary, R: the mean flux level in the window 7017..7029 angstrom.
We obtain 39.6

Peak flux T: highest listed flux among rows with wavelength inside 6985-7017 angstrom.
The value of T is 43.74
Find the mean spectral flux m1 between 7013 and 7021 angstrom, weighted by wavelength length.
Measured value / 37.9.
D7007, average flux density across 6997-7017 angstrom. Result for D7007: 40.1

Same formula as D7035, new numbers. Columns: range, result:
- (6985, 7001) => 40.5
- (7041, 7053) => 39.8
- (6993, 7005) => 40.9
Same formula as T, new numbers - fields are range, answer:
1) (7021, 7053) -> 43.46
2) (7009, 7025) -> 39.81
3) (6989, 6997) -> 40.51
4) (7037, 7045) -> 39.62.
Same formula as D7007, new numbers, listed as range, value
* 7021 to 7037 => 40.8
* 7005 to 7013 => 39.8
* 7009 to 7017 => 37.1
